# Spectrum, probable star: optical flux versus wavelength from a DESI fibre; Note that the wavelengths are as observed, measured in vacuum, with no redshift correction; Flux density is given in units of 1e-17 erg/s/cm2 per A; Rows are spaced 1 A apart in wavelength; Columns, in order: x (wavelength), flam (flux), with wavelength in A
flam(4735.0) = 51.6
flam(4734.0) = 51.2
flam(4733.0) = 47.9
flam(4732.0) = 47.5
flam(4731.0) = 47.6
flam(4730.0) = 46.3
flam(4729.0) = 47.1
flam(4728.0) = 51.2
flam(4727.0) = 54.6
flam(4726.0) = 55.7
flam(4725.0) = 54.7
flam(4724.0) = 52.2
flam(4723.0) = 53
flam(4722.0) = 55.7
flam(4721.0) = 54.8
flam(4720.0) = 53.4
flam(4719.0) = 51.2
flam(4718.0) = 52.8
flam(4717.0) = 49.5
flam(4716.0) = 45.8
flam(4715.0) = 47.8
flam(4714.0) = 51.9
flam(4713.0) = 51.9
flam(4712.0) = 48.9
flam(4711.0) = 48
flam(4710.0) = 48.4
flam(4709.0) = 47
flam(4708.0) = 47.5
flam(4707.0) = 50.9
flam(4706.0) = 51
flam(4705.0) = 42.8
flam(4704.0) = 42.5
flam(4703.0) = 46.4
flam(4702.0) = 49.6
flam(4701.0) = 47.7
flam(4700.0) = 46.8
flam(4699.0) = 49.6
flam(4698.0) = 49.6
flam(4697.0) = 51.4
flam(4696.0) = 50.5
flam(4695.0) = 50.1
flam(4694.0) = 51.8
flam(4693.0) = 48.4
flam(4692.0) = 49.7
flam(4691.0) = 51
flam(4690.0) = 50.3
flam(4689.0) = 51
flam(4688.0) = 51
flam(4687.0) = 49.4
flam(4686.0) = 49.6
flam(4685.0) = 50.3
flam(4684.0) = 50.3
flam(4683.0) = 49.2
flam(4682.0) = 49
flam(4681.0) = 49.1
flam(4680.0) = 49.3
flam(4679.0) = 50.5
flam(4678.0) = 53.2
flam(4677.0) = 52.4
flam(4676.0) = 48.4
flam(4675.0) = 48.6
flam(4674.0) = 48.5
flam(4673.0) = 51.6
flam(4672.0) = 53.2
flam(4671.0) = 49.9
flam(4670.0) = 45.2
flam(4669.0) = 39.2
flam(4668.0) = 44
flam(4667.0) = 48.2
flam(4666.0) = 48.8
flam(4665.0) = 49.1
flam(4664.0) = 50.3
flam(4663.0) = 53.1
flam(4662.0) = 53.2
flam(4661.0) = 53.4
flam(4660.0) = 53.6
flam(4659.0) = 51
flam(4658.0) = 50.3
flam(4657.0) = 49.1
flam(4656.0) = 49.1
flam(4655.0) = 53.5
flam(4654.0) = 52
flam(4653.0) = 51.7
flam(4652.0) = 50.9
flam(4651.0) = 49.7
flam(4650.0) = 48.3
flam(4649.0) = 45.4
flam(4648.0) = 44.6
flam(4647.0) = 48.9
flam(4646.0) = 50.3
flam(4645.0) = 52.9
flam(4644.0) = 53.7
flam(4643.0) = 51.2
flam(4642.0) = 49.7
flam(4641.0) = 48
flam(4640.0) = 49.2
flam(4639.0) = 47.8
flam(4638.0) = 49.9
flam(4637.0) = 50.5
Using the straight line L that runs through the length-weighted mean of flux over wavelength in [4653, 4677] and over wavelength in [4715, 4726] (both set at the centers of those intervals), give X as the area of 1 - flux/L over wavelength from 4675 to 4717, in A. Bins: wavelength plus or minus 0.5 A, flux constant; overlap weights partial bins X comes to 1.6 A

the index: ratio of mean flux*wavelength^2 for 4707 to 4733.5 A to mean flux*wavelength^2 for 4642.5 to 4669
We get 1.0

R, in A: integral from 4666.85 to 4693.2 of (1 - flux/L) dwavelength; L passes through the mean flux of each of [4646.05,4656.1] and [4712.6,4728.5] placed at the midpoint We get 0.7 A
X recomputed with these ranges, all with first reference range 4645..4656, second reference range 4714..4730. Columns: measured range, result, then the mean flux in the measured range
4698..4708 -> 0.7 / 47.6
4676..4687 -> 0.1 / 50.2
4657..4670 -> 0.2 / 49.3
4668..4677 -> 0.4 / 48.1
